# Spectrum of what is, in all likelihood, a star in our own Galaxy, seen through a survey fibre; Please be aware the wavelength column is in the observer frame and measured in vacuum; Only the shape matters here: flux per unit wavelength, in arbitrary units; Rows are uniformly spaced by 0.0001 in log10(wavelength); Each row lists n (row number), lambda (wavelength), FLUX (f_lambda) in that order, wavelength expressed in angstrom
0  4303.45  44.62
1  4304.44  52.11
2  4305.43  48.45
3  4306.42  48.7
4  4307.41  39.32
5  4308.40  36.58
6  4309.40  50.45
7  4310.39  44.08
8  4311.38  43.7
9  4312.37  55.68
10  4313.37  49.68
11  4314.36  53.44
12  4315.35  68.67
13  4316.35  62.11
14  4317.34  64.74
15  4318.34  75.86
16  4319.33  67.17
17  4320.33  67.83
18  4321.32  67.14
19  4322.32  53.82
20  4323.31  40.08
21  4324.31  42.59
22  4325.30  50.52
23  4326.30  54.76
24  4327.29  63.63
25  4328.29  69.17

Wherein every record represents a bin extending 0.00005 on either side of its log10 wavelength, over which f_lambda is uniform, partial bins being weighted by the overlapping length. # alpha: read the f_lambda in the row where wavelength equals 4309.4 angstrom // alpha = 50.45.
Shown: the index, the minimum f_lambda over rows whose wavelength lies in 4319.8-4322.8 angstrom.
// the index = 53.82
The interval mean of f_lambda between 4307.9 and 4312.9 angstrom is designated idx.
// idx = 46.1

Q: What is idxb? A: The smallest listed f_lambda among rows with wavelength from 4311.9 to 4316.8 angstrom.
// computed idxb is 49.68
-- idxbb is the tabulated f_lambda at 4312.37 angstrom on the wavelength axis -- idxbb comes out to 55.68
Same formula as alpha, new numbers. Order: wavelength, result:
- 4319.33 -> 67.17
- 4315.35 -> 68.67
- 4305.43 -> 48.45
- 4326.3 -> 54.76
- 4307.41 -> 39.32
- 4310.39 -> 44.08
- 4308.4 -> 36.58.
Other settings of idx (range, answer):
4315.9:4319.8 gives 67.6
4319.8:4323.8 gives 57.3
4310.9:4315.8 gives 54.2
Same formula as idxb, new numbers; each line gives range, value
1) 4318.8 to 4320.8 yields 67.17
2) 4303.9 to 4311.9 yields 36.58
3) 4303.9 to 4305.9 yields 48.45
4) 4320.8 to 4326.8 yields 40.08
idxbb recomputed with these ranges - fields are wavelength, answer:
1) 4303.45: 44.62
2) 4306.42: 48.7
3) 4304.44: 52.11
